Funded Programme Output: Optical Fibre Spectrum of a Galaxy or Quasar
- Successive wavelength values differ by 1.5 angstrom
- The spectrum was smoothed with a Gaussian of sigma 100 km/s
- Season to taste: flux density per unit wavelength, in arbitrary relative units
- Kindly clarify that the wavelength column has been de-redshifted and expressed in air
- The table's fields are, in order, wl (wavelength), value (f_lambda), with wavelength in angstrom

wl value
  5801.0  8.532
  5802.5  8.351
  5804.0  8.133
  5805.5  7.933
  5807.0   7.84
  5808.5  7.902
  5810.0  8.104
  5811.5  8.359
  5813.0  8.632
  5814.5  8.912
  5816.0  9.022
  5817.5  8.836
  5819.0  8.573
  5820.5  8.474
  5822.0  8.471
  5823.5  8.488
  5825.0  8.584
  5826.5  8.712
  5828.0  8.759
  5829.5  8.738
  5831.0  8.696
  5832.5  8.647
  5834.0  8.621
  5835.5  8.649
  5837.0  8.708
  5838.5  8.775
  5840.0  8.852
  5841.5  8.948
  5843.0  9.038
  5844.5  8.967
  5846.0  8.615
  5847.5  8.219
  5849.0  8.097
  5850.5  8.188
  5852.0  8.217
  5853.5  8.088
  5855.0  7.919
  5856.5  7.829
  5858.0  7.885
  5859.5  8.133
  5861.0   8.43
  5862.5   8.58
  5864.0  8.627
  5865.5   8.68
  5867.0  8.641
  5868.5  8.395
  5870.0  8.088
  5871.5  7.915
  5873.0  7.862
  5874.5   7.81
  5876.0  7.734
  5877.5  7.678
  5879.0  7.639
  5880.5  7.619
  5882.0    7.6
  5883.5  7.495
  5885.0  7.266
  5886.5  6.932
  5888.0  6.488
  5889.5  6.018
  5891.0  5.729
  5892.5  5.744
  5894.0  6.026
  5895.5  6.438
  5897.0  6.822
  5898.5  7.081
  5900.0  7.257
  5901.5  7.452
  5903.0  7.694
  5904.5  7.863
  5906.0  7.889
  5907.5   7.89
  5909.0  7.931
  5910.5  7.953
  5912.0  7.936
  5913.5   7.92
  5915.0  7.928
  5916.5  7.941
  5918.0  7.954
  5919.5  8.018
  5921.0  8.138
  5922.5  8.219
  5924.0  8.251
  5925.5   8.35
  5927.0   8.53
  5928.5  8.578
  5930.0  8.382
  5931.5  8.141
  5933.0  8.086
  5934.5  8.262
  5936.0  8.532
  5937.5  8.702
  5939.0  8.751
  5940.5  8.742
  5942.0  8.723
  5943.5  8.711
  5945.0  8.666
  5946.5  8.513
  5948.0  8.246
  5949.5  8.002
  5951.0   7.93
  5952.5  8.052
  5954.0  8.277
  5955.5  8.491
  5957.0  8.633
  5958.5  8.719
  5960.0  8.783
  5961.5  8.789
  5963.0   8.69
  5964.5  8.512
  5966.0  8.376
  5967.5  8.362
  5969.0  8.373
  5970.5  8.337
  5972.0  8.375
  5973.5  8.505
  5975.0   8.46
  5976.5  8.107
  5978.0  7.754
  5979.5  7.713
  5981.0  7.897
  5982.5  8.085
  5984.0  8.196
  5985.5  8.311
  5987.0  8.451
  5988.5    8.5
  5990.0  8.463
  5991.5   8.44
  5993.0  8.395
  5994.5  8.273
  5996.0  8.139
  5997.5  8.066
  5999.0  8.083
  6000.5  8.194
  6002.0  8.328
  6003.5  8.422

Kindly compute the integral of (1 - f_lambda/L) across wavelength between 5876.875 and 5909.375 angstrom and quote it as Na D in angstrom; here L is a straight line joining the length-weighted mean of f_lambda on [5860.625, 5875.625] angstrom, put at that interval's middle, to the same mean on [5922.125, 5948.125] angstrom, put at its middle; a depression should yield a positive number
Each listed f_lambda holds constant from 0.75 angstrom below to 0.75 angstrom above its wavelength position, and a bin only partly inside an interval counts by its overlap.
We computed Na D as 4.9 angstrom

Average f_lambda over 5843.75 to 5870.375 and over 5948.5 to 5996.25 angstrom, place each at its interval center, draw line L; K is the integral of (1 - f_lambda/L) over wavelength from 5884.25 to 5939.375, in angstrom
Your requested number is 4.5 angstrom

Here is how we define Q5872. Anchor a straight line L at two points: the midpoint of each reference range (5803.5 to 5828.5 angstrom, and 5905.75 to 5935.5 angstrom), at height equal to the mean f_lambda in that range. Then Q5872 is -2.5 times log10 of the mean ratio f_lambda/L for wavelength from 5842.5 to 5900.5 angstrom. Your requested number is 0.082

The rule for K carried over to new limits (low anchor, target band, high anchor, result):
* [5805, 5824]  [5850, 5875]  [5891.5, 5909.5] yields -1.58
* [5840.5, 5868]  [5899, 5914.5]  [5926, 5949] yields 1.27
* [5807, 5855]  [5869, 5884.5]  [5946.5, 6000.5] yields 1.33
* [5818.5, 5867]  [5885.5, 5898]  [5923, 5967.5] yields 3.20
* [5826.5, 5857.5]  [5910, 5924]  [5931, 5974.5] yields 0.77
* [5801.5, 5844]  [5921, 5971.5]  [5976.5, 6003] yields -0.92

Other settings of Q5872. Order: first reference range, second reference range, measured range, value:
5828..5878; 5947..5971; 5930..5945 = -0.014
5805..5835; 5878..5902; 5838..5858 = -0.075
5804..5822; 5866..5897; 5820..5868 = -0.083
